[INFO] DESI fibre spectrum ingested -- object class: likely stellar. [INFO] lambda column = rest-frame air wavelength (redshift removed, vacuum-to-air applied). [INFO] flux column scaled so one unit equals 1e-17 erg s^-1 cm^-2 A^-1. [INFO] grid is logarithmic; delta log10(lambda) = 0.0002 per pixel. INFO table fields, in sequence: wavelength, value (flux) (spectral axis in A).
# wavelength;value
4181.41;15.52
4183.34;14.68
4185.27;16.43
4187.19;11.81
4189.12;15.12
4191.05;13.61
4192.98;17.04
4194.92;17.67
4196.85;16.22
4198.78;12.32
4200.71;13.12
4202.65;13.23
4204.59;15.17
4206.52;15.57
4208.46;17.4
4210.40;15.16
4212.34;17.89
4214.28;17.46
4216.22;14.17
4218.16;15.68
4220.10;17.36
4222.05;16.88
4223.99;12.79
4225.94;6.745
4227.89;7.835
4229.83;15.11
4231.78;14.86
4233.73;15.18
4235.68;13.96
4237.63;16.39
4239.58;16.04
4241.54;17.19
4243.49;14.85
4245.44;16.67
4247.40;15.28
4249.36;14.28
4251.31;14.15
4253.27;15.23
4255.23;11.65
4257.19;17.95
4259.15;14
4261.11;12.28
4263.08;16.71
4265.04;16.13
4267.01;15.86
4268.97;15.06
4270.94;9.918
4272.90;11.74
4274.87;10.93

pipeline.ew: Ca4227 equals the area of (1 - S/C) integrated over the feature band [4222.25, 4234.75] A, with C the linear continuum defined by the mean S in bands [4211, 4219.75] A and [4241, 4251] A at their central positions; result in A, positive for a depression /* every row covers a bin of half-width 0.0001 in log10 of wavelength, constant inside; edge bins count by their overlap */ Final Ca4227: 2.8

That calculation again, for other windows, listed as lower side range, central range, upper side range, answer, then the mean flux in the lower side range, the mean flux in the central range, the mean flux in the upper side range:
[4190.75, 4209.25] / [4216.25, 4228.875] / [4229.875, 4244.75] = 2.0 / 15.2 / 13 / 15.5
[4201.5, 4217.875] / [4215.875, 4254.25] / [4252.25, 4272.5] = 1.4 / 15.7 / 14.5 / 14.4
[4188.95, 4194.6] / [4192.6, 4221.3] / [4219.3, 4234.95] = -2.2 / 15.5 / 15.7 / 13.3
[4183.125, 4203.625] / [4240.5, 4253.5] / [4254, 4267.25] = -0.5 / 14.7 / 15.4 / 14.9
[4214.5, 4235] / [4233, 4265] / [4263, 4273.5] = -2.7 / 13.8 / 15.1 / 14.1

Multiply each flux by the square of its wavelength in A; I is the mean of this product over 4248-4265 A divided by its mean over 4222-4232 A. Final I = 1.26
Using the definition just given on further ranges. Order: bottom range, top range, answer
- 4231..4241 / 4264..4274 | 0.91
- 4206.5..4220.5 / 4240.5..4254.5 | 0.95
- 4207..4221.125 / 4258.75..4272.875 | 0.88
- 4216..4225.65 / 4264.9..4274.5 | 0.92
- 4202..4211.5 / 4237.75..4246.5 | 1.07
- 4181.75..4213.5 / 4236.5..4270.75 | 1.02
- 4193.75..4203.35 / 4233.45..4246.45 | 1.10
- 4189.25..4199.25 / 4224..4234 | 0.77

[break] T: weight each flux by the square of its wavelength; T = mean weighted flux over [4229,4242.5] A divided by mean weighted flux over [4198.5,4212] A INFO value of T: 1.06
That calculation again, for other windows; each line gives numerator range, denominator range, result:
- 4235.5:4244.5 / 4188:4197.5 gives 1.02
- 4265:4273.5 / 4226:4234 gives 1.12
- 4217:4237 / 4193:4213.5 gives 0.90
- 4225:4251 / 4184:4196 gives 0.95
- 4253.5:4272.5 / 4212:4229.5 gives 1.05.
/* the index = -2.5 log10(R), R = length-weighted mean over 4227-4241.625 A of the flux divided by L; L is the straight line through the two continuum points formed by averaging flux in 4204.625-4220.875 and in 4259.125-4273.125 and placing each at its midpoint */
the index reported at 0.066 mag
